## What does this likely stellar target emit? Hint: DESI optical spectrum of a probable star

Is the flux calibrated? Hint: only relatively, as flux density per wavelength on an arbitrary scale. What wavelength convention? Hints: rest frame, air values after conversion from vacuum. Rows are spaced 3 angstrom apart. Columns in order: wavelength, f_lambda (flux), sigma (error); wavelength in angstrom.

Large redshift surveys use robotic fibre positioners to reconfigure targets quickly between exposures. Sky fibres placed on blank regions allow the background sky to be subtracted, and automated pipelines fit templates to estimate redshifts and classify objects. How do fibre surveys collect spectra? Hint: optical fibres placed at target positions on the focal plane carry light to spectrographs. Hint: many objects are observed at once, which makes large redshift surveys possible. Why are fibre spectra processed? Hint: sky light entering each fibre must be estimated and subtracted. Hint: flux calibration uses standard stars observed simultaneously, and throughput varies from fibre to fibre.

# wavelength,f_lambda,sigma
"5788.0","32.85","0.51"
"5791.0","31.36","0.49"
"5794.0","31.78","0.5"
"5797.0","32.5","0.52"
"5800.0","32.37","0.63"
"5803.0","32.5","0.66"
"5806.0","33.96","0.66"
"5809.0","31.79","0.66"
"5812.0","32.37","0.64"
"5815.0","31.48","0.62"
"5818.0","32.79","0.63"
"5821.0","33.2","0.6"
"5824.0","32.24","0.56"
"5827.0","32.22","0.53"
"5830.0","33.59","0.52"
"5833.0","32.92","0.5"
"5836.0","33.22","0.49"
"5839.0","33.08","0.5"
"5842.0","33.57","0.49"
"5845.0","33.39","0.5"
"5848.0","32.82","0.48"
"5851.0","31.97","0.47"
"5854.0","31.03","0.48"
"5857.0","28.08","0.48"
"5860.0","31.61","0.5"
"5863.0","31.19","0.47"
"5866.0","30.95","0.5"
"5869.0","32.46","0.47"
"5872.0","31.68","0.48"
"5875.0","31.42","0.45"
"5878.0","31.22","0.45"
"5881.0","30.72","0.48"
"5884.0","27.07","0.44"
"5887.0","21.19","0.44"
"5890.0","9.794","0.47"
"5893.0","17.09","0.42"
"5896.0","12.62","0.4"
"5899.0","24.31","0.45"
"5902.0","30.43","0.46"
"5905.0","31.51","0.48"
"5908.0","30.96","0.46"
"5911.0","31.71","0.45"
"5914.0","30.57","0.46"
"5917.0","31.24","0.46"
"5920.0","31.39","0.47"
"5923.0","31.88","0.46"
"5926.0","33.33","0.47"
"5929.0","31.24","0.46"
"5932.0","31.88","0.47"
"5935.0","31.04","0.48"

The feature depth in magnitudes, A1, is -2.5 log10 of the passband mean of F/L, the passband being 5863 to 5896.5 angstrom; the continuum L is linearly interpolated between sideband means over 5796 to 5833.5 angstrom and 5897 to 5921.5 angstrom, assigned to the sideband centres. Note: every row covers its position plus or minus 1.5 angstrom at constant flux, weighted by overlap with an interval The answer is 0.19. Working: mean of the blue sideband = 32.6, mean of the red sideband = 29.9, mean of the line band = 25.8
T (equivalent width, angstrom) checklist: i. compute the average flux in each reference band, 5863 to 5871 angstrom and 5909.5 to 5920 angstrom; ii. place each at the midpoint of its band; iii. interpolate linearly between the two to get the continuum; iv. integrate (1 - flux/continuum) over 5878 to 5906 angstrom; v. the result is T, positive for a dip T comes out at 7.4 angstrom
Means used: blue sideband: 31.6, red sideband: 31.2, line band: 23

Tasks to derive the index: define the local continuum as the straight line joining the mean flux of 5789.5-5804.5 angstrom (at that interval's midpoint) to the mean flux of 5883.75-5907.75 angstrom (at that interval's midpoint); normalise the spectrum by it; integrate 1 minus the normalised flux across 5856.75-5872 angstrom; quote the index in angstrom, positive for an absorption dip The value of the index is -3.6 angstrom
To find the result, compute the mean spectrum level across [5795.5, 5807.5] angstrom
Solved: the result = 32.8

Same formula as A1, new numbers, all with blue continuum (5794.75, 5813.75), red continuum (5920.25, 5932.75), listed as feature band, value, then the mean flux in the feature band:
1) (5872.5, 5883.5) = 0.05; 30.8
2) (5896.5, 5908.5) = 0.16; 27.8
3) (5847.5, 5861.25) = 0.05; 31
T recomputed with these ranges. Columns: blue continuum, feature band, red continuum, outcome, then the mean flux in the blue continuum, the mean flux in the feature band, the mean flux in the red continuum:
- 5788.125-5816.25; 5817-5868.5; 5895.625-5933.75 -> -1.3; 32.3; 32.2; 30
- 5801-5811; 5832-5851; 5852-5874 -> -0.8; 32.7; 33.1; 31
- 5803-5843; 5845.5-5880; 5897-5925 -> 0.3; 32.8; 31.4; 30.2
